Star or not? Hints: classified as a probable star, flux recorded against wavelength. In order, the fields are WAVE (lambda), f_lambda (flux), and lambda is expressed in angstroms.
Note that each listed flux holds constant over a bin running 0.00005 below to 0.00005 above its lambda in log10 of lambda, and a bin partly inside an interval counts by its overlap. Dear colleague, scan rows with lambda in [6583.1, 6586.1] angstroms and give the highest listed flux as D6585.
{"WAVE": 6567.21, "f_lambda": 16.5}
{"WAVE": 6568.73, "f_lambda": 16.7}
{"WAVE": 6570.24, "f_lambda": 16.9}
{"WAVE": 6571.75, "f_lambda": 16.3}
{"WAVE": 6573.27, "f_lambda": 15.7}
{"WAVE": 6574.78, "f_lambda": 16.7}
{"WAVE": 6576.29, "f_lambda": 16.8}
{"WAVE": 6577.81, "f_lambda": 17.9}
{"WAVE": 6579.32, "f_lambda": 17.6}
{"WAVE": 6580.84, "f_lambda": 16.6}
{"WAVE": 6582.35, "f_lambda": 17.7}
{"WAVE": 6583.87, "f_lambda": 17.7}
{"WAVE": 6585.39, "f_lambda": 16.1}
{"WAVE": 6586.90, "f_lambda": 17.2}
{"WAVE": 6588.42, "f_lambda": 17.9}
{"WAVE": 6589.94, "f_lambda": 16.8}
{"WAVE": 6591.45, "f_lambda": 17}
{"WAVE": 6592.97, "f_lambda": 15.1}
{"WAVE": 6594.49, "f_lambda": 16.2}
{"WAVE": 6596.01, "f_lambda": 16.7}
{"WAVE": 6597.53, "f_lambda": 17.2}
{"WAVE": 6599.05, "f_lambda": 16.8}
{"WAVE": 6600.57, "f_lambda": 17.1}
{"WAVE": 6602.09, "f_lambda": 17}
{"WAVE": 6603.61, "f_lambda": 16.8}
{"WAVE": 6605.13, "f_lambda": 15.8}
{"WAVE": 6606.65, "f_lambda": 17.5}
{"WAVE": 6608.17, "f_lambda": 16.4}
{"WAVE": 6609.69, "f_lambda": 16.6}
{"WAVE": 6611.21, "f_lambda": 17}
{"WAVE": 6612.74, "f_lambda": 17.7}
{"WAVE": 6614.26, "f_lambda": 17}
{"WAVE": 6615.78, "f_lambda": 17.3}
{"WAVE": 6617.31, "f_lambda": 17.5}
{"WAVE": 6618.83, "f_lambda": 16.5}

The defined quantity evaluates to 17.7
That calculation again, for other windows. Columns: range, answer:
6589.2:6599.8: 17.2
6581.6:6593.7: 17.9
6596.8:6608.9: 17.5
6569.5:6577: 16.9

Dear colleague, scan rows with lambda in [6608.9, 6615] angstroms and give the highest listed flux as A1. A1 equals 17.7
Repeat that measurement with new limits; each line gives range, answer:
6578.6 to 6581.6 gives 17.6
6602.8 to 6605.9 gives 16.8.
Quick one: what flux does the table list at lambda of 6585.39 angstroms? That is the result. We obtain 16.1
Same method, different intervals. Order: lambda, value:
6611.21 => 17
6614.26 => 17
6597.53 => 17.2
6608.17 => 16.4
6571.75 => 16.3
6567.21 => 16.5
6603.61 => 16.8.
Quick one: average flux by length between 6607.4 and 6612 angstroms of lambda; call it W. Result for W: 16.7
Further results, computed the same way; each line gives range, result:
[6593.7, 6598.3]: 16.7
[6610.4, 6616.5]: 17.2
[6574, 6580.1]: 17.2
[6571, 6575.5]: 16.2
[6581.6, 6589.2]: 17.3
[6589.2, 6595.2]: 16.3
